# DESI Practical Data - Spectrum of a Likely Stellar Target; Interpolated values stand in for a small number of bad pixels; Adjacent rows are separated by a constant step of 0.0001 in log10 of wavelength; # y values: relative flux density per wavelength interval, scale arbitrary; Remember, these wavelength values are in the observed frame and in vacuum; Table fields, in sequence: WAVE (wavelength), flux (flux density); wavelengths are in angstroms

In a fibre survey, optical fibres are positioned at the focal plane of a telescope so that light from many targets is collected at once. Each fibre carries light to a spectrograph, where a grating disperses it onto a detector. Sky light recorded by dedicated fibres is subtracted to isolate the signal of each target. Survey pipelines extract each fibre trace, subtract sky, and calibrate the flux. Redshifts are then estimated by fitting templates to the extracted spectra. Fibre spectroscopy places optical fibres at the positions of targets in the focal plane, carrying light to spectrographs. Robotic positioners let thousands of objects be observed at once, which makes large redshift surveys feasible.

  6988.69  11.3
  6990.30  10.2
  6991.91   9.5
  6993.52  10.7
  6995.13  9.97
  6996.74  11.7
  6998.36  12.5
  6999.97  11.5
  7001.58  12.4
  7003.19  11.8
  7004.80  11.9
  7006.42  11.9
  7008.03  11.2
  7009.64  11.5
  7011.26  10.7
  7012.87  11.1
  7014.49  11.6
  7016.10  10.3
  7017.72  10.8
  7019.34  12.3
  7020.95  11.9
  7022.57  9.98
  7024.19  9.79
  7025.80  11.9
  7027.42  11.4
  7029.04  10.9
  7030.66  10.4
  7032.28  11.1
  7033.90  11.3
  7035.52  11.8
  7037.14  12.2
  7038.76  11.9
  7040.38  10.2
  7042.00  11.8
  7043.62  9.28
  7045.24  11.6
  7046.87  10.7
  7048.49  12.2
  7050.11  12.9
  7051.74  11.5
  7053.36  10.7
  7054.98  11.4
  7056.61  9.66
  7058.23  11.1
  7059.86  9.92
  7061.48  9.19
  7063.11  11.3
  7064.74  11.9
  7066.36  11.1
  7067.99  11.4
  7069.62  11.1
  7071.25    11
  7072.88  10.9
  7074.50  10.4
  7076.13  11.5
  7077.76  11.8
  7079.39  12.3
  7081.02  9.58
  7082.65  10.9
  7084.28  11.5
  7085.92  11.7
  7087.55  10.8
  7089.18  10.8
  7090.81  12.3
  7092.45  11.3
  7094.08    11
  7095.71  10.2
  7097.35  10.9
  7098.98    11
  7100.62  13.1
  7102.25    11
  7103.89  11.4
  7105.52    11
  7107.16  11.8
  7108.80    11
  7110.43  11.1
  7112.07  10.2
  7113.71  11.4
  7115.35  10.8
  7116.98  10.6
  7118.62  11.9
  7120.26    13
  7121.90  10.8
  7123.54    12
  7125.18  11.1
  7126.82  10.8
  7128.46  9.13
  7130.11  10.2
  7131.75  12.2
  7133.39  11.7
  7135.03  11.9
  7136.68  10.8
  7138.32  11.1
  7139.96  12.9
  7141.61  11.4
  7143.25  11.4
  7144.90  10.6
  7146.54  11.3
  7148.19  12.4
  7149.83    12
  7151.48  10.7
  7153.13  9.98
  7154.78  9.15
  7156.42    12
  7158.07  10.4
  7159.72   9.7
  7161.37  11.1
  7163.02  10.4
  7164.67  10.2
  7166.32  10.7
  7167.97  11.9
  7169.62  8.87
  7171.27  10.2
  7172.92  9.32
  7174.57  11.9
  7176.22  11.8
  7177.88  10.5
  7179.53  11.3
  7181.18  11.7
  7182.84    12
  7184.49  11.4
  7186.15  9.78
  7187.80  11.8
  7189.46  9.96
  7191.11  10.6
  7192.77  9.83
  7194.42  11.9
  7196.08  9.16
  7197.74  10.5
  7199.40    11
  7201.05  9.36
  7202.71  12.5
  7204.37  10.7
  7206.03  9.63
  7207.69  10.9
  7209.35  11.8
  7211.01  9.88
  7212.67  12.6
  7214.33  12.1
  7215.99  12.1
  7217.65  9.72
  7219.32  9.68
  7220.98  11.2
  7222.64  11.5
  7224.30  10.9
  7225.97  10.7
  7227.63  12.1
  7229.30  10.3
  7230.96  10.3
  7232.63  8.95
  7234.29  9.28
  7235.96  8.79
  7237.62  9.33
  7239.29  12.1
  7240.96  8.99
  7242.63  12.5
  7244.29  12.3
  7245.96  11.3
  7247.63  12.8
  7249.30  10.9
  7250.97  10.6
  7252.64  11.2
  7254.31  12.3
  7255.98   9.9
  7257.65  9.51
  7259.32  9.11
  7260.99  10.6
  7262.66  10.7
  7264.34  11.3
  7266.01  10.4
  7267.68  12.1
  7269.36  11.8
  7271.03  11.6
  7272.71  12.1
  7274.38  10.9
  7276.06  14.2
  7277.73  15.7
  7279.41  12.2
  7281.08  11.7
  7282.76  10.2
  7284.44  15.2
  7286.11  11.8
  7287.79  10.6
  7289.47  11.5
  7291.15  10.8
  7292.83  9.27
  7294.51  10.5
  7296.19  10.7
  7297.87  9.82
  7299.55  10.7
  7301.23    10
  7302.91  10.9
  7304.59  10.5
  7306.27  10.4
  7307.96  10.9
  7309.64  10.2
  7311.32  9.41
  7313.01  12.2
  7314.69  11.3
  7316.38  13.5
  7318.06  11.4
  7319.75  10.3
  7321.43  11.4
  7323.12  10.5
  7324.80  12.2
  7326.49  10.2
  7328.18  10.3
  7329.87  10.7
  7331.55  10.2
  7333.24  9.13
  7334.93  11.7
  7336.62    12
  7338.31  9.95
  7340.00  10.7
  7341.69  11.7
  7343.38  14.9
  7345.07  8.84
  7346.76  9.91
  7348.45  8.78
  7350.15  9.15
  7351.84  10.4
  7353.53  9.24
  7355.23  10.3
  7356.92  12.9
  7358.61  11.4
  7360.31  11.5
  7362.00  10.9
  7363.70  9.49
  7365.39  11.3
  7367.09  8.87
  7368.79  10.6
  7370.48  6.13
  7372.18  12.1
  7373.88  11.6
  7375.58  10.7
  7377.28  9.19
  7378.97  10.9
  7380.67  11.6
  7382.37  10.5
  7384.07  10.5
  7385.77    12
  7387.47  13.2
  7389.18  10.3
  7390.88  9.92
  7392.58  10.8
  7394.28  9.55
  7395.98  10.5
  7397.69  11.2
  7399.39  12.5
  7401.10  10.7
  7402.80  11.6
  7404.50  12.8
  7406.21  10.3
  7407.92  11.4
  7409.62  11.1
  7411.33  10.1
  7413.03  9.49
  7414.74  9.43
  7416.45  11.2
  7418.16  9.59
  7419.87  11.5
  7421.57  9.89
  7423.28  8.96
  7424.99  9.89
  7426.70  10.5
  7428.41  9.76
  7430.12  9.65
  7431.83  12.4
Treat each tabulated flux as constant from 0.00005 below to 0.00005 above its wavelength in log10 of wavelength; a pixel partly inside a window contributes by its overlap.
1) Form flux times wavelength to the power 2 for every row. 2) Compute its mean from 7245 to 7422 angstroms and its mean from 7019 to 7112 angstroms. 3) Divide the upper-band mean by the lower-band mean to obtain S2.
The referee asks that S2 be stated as 1.1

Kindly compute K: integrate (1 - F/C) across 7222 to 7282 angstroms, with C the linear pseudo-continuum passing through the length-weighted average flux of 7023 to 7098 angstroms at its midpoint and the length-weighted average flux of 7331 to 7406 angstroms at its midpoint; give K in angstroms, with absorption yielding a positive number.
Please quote -1.5 angstroms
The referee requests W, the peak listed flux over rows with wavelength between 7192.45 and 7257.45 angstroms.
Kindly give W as 12.8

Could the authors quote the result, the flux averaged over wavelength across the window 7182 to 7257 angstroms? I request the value 10.8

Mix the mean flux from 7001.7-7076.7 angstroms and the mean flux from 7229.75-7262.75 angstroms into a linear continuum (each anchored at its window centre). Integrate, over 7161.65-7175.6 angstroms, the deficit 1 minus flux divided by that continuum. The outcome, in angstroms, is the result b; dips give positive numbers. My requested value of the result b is 0.4 angstroms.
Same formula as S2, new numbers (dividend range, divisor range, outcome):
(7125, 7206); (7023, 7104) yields 1.00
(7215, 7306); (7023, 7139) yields 1.04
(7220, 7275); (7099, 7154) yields 0.99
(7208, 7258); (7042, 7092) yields 1.03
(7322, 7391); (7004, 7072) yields 1.05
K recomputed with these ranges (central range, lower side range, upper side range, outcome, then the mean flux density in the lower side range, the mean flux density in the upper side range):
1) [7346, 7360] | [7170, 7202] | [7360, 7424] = 0.4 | 10.7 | 10.6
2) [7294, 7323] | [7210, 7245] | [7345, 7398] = -0.7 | 10.7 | 10.5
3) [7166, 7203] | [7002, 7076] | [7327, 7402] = 0.6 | 11.1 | 10.7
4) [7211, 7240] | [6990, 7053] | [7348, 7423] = 0.6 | 11.2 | 10.6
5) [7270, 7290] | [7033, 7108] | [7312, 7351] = -2.5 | 11.2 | 10.9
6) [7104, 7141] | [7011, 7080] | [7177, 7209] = -1.0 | 11.1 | 10.8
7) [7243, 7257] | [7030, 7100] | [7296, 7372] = -0.8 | 11.1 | 10.6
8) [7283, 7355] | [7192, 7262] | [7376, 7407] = 0.6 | 10.7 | 11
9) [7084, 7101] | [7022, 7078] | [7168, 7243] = -0.5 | 11.1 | 10.7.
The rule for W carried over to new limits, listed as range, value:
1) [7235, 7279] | 15.7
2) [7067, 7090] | 12.3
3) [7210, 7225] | 12.6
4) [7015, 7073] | 12.9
